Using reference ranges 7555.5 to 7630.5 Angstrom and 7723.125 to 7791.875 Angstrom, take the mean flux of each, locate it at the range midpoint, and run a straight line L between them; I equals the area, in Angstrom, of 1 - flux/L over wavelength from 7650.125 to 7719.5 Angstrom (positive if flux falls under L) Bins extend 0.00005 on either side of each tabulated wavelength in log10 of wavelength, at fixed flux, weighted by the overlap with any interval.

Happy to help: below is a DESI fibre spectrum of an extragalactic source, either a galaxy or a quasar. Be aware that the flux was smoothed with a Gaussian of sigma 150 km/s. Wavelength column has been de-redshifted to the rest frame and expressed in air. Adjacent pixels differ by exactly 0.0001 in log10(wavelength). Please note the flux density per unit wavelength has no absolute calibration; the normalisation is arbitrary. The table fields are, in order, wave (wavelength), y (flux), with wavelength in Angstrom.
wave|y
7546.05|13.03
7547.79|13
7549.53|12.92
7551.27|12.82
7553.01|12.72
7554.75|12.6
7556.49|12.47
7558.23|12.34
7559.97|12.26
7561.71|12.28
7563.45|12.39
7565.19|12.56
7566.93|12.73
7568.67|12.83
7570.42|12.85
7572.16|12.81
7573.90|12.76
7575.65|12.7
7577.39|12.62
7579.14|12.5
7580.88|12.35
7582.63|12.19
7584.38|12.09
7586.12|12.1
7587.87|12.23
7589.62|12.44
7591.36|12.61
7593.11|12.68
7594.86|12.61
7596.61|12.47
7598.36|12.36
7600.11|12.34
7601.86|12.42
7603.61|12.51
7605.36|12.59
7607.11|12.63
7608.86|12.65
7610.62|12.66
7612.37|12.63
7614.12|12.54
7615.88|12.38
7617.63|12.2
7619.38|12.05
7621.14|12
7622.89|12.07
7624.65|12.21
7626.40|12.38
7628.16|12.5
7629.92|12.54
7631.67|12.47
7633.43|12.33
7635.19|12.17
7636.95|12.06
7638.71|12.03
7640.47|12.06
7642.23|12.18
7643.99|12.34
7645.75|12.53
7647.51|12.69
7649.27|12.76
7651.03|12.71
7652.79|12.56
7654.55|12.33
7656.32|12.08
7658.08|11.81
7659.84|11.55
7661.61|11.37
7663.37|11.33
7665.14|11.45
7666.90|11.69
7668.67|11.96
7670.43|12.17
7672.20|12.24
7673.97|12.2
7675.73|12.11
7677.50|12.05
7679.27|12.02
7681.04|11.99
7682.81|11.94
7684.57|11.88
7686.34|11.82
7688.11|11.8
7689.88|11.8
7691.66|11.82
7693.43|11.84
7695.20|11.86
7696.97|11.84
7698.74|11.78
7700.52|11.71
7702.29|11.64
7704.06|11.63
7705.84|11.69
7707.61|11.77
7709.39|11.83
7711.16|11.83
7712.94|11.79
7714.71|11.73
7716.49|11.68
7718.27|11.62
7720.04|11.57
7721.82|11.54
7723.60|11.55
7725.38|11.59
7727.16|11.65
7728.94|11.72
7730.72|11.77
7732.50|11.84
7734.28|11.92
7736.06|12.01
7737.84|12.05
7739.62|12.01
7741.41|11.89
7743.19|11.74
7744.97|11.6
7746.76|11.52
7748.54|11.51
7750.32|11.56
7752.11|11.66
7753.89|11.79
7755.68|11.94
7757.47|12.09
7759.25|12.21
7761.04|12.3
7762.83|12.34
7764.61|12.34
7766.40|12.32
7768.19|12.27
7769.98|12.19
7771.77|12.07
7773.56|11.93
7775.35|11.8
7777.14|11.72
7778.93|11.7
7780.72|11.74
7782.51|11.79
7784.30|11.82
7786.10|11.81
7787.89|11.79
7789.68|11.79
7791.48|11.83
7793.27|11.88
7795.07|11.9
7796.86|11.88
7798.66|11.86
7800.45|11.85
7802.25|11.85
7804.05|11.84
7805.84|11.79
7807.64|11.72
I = 1.5 Angstrom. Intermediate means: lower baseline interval 12.5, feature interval 11.9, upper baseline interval 11.9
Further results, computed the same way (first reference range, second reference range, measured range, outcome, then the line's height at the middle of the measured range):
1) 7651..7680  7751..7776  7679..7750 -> 1.5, 12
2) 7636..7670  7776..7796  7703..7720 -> 0.3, 12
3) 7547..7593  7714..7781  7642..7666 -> 0.2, 12.2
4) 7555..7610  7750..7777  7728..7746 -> 0.4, 12.1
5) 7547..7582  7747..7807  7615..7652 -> 0.2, 12.4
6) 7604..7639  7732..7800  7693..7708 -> 0.5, 12.1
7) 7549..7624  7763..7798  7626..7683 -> 0.7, 12.3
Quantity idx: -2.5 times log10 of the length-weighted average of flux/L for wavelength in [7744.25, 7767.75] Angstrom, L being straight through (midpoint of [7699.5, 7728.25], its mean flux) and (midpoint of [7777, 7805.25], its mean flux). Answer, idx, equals -0.02 mag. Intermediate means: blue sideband 11.7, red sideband 11.8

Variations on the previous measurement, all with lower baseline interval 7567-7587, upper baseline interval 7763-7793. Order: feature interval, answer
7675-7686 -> 0.021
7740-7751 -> 0.035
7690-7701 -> 0.035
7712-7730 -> 0.043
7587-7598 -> -0.001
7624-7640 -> 0.007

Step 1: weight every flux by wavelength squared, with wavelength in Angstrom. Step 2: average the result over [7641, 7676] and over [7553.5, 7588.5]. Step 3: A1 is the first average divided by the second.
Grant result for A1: 0.99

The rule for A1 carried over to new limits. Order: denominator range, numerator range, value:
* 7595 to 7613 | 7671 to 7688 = 0.98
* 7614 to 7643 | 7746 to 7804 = 1.01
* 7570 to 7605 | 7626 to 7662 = 1.00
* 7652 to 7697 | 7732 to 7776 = 1.03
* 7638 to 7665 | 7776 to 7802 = 1.01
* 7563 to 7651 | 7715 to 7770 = 0.99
